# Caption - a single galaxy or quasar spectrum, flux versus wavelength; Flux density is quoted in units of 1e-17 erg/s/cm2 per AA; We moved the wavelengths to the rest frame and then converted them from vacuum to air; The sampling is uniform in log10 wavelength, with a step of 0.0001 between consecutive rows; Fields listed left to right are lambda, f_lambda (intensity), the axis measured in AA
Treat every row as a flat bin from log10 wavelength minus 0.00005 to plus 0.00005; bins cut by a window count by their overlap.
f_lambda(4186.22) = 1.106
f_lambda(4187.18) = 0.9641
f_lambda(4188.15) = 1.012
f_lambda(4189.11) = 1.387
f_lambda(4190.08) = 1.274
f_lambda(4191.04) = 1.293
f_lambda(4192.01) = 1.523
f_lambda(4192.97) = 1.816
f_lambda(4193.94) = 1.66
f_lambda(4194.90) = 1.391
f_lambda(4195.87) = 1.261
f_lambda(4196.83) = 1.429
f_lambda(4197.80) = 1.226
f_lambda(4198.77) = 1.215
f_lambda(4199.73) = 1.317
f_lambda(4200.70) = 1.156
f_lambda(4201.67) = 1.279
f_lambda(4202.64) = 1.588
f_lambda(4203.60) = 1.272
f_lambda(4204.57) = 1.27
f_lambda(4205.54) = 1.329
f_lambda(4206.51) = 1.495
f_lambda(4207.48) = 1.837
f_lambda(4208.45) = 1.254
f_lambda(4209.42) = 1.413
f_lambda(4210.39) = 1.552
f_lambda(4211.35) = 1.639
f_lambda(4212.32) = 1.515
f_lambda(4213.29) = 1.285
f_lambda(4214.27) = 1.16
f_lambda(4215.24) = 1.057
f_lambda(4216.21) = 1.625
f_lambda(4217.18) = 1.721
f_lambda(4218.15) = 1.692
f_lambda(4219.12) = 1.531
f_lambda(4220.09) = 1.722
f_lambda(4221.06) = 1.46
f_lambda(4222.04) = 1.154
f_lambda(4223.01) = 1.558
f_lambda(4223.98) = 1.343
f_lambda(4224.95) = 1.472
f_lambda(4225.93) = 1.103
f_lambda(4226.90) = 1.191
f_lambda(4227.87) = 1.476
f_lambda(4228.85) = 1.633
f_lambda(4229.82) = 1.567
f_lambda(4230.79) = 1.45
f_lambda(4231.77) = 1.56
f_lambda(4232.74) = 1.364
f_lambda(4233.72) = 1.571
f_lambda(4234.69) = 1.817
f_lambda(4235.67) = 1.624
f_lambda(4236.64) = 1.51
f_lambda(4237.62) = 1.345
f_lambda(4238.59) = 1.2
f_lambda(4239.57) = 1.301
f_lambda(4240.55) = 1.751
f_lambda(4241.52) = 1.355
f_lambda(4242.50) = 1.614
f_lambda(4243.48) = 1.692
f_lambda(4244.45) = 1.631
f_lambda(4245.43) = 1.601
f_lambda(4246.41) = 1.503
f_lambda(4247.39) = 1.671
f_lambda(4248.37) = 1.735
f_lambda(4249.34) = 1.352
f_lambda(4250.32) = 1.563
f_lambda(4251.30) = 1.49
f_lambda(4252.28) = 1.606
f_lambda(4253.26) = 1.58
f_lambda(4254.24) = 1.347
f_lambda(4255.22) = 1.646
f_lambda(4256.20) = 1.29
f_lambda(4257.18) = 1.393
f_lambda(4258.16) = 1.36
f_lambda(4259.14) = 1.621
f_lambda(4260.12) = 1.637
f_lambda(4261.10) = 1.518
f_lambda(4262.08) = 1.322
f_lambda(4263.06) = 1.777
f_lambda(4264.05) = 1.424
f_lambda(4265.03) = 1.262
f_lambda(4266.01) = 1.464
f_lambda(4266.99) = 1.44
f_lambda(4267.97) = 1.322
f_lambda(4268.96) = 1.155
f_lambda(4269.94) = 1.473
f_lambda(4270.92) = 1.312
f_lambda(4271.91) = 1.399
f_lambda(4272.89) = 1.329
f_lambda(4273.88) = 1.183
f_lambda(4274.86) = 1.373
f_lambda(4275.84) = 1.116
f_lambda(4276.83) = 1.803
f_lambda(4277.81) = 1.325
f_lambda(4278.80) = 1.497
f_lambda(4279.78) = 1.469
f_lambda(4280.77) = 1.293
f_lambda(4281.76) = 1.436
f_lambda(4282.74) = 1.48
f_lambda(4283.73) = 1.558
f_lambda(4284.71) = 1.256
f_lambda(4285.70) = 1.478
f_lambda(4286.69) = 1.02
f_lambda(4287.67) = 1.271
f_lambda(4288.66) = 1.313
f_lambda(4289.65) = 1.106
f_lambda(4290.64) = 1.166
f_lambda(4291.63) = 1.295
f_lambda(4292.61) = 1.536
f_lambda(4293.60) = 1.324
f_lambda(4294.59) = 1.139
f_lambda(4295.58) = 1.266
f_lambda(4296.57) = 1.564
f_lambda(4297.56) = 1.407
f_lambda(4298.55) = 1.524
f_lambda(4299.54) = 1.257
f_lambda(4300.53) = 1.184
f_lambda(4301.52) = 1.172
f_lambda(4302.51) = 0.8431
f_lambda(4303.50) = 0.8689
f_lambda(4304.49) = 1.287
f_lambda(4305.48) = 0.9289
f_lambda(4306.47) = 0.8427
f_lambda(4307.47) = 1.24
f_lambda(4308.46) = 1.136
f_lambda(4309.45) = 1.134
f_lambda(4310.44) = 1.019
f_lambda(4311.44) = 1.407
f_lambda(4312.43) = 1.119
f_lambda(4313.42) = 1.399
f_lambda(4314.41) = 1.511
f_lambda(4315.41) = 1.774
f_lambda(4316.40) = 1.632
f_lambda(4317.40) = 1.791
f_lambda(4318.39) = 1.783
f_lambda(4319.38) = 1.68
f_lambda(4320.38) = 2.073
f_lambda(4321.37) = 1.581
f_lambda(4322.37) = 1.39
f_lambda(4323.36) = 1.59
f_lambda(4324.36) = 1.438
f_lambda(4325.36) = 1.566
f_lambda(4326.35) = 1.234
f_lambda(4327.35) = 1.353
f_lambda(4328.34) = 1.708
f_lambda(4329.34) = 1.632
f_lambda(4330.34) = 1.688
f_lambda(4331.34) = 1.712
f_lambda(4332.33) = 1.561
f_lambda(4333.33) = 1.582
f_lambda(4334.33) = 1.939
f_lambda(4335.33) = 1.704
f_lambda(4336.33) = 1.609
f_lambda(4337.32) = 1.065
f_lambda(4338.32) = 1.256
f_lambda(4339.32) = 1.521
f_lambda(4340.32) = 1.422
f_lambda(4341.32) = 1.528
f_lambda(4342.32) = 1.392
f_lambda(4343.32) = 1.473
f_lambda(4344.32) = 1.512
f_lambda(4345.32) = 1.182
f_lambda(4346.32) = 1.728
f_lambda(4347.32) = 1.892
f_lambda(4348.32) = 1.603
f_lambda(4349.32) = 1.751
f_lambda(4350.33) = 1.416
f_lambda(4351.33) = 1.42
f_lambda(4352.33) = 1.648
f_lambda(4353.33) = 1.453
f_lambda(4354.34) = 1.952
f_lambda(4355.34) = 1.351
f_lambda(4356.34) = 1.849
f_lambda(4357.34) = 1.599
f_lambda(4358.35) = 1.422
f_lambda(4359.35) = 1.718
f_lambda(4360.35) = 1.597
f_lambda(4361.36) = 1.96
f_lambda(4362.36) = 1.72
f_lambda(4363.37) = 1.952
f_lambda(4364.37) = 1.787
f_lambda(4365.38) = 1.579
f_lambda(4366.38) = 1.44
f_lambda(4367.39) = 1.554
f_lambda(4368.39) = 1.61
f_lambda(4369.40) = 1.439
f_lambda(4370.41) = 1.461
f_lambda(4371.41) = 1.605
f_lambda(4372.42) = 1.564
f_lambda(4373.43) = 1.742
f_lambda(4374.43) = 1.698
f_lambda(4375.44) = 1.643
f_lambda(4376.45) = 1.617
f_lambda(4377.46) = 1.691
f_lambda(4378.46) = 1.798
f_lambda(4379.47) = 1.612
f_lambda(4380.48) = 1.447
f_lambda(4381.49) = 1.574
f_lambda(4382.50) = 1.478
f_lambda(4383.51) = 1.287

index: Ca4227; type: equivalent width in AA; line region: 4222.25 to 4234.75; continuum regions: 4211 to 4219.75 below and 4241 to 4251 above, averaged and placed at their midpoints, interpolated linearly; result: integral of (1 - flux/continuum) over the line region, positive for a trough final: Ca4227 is 0.5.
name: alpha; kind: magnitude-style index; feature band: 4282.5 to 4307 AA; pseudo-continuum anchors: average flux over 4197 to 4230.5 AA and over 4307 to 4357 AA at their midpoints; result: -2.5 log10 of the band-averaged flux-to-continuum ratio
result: 0.20 mag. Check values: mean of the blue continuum 1.42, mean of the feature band 1.24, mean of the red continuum 1.53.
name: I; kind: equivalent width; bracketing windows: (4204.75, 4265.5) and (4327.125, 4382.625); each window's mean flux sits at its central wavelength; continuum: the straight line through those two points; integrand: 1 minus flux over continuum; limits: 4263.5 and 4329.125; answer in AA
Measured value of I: 7.7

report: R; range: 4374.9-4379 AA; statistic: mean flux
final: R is 1.69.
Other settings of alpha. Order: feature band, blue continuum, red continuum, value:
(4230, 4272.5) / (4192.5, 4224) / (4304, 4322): -0.050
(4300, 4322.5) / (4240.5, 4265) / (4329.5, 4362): 0.168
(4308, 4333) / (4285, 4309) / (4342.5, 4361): -0.106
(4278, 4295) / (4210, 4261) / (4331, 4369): 0.155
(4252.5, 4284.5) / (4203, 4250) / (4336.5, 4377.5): 0.064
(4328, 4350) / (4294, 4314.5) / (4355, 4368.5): -0.065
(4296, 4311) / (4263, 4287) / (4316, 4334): 0.286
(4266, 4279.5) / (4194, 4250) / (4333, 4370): 0.103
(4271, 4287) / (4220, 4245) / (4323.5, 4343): 0.090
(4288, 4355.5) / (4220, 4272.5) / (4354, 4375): 0.108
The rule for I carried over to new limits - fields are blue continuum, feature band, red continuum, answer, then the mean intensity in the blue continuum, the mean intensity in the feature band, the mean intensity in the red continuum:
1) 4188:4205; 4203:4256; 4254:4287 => -3.93 AA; 1.36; 1.48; 1.41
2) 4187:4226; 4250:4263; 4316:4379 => -0.23 AA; 1.4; 1.5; 1.6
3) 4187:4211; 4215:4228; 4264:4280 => -0.64 AA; 1.38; 1.44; 1.37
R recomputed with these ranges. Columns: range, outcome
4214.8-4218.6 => 1.53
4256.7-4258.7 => 1.38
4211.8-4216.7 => 1.33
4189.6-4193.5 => 1.48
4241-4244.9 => 1.58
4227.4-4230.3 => 1.56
